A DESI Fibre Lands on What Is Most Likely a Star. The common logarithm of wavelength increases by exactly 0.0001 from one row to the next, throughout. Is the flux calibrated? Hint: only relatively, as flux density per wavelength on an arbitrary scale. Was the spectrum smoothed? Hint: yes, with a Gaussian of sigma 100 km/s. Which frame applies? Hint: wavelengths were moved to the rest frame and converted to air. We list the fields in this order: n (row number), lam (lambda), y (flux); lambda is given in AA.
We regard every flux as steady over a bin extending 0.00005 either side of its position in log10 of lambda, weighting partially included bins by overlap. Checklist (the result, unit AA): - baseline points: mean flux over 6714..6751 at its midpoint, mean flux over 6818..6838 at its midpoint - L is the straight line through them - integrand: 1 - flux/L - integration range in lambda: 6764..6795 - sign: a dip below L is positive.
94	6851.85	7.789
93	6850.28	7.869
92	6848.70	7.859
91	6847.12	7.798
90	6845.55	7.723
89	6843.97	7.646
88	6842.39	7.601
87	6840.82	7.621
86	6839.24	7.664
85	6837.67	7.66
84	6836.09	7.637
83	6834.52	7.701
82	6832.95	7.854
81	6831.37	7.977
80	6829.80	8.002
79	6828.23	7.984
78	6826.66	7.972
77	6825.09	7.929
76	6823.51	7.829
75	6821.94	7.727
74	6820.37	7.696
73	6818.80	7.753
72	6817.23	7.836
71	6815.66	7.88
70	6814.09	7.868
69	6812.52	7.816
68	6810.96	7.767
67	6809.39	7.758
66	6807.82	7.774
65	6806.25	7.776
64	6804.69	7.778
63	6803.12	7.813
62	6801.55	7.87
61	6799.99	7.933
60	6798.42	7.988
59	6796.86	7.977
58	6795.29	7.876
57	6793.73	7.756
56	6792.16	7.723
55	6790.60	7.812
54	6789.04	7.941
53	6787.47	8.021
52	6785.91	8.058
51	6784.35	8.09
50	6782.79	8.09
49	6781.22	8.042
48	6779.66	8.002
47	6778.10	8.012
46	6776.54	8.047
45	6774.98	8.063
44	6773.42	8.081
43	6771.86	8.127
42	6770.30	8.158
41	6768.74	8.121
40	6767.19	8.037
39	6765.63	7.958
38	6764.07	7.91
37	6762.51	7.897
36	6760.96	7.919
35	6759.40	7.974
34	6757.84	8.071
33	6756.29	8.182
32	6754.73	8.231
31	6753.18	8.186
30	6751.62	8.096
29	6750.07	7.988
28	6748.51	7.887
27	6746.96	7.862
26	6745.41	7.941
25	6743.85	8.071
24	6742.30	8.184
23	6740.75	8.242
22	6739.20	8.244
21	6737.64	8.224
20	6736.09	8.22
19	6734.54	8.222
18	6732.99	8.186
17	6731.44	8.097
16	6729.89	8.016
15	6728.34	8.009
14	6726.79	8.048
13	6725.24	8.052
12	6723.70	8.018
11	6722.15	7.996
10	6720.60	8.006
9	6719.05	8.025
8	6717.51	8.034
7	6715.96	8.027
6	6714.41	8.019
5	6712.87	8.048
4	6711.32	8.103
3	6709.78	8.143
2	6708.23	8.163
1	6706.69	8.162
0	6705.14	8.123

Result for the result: -0.2 AA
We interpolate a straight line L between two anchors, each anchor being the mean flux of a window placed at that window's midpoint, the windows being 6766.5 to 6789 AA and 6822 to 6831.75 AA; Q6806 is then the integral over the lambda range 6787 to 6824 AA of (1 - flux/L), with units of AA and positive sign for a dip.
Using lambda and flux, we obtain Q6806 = 0.74 AA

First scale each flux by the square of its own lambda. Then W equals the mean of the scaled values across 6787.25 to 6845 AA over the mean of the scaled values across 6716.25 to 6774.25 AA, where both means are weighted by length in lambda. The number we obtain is 1.0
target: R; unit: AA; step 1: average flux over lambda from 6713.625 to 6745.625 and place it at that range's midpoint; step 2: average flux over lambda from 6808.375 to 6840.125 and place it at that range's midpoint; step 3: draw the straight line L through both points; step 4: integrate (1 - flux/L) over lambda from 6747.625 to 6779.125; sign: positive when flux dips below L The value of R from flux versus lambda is -0.2 AA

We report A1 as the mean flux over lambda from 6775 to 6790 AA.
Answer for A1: 8.03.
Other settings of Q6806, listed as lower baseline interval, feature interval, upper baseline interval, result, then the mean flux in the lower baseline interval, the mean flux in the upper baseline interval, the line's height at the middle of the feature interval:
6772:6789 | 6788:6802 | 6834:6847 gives 0.13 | 8.05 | 7.66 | 7.95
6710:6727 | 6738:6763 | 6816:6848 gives -0.31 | 8.04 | 7.78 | 7.97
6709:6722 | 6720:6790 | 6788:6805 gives -0.93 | 8.05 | 7.86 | 7.96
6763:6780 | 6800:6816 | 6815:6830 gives 0.19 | 8.05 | 7.85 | 7.91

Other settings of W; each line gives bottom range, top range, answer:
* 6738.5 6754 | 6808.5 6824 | 0.99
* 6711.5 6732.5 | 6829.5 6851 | 1.00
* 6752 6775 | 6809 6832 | 0.99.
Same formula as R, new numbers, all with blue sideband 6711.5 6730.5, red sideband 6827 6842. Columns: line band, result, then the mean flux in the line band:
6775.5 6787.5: -0.22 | 8.05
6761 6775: -0.18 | 8.03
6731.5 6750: -0.29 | 8.11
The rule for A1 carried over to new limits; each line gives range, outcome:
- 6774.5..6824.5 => 7.88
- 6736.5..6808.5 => 8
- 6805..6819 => 7.81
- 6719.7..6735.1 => 8.06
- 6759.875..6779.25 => 8.03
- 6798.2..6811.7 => 7.82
